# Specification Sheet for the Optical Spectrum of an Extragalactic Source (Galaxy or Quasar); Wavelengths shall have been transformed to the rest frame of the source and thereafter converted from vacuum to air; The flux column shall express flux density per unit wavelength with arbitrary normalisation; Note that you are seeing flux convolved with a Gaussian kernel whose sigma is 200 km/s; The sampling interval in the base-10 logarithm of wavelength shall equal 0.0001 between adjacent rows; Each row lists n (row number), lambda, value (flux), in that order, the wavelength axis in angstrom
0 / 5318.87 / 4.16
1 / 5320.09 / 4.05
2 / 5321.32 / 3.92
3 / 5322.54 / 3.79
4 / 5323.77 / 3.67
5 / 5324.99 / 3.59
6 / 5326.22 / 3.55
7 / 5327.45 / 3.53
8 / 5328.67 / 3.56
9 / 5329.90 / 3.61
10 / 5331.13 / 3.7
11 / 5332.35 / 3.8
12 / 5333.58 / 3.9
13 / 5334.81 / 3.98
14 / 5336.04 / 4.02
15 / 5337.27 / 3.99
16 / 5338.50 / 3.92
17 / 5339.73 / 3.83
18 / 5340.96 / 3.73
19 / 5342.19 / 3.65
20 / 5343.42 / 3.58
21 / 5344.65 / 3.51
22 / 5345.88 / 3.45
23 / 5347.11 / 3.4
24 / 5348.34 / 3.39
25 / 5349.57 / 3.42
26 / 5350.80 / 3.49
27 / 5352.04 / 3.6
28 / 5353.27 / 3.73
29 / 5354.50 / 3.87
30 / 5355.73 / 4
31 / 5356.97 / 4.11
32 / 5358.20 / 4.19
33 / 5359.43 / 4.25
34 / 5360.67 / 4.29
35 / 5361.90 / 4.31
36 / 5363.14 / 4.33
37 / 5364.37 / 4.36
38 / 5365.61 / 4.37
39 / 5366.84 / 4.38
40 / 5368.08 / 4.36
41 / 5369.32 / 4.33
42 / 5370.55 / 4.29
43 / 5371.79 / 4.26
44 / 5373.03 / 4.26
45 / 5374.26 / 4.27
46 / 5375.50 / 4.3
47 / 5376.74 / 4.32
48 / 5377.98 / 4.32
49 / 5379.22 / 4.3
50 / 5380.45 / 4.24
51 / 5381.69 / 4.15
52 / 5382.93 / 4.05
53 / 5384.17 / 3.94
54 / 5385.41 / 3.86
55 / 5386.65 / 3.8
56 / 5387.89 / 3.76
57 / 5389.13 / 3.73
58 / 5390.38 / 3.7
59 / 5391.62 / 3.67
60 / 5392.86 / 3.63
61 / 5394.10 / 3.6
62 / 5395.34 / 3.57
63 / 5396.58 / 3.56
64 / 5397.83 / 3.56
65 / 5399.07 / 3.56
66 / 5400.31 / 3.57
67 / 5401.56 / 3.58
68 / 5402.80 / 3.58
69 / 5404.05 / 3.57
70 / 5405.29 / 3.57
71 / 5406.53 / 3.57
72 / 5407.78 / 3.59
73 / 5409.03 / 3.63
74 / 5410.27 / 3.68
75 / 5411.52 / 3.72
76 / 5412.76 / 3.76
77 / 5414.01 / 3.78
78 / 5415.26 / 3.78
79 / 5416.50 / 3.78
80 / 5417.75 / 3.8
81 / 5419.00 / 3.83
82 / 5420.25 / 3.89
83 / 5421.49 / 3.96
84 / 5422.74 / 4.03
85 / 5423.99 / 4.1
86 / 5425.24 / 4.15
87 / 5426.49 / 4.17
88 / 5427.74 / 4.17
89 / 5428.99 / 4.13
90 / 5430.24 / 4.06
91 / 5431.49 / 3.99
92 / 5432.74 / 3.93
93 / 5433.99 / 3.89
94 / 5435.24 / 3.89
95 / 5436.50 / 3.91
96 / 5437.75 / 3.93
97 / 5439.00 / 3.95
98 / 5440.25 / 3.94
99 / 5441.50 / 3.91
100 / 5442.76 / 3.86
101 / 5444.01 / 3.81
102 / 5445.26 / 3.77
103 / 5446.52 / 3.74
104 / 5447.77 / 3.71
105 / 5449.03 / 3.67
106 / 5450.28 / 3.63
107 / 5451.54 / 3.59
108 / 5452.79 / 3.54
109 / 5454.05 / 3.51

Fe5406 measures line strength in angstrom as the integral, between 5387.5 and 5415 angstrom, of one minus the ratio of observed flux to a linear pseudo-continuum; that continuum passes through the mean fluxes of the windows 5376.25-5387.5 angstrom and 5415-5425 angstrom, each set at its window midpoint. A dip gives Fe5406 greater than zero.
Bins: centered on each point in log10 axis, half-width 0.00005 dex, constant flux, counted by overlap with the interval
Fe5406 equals 2.5 angstrom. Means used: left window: 4.1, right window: 3.91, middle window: 3.63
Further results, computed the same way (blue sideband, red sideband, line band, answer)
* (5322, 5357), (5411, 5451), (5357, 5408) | -2.6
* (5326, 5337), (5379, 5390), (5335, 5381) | -1.8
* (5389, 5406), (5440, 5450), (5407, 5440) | -1.8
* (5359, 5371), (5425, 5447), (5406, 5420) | 1.2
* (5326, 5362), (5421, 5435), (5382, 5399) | 0.9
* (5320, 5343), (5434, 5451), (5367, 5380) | -1.8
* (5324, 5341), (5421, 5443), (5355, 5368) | -1.4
